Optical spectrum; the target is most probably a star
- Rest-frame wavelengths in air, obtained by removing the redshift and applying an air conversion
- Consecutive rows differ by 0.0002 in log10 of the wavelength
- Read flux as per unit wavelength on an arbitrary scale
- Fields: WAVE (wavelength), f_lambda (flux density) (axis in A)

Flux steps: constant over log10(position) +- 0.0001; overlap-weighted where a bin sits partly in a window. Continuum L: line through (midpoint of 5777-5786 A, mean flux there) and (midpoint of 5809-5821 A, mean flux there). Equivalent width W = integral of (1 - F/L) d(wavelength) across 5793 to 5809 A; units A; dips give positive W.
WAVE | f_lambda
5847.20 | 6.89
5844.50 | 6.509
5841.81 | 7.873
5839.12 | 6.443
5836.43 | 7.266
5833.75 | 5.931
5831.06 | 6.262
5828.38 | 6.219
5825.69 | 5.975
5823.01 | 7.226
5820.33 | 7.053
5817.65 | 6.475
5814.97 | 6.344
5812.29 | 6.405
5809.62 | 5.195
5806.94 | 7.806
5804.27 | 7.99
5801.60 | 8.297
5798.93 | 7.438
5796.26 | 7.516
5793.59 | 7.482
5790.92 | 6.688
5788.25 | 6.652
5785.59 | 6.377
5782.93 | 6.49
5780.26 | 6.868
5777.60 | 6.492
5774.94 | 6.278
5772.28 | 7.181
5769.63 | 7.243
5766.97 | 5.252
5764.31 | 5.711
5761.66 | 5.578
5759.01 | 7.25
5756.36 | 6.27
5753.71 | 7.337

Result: -3.05 A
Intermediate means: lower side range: 6.58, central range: 7.65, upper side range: 6.32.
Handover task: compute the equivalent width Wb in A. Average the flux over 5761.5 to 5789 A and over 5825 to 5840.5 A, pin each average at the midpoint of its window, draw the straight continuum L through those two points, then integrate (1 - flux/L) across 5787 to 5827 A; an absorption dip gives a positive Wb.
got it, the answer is -3.7 A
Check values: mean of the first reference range 6.4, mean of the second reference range 6.37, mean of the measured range 6.97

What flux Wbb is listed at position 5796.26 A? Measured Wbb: 7.516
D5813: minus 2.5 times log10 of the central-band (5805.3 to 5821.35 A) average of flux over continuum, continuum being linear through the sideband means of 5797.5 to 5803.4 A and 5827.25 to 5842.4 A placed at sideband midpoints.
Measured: 0.13 mag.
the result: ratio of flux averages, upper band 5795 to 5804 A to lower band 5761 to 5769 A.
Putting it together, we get 1.38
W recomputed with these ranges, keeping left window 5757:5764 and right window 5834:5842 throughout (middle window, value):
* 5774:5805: -2.4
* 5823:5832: 0.7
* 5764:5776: 0.0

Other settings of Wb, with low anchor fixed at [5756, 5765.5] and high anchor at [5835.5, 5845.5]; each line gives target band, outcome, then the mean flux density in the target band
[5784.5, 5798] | -0.9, 6.97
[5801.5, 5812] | -0.7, 7.12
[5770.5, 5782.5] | -0.6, 6.71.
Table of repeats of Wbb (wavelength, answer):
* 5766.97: 5.252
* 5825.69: 5.975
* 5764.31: 5.711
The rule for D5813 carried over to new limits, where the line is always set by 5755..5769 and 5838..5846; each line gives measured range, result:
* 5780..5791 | -0.042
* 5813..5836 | 0.047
